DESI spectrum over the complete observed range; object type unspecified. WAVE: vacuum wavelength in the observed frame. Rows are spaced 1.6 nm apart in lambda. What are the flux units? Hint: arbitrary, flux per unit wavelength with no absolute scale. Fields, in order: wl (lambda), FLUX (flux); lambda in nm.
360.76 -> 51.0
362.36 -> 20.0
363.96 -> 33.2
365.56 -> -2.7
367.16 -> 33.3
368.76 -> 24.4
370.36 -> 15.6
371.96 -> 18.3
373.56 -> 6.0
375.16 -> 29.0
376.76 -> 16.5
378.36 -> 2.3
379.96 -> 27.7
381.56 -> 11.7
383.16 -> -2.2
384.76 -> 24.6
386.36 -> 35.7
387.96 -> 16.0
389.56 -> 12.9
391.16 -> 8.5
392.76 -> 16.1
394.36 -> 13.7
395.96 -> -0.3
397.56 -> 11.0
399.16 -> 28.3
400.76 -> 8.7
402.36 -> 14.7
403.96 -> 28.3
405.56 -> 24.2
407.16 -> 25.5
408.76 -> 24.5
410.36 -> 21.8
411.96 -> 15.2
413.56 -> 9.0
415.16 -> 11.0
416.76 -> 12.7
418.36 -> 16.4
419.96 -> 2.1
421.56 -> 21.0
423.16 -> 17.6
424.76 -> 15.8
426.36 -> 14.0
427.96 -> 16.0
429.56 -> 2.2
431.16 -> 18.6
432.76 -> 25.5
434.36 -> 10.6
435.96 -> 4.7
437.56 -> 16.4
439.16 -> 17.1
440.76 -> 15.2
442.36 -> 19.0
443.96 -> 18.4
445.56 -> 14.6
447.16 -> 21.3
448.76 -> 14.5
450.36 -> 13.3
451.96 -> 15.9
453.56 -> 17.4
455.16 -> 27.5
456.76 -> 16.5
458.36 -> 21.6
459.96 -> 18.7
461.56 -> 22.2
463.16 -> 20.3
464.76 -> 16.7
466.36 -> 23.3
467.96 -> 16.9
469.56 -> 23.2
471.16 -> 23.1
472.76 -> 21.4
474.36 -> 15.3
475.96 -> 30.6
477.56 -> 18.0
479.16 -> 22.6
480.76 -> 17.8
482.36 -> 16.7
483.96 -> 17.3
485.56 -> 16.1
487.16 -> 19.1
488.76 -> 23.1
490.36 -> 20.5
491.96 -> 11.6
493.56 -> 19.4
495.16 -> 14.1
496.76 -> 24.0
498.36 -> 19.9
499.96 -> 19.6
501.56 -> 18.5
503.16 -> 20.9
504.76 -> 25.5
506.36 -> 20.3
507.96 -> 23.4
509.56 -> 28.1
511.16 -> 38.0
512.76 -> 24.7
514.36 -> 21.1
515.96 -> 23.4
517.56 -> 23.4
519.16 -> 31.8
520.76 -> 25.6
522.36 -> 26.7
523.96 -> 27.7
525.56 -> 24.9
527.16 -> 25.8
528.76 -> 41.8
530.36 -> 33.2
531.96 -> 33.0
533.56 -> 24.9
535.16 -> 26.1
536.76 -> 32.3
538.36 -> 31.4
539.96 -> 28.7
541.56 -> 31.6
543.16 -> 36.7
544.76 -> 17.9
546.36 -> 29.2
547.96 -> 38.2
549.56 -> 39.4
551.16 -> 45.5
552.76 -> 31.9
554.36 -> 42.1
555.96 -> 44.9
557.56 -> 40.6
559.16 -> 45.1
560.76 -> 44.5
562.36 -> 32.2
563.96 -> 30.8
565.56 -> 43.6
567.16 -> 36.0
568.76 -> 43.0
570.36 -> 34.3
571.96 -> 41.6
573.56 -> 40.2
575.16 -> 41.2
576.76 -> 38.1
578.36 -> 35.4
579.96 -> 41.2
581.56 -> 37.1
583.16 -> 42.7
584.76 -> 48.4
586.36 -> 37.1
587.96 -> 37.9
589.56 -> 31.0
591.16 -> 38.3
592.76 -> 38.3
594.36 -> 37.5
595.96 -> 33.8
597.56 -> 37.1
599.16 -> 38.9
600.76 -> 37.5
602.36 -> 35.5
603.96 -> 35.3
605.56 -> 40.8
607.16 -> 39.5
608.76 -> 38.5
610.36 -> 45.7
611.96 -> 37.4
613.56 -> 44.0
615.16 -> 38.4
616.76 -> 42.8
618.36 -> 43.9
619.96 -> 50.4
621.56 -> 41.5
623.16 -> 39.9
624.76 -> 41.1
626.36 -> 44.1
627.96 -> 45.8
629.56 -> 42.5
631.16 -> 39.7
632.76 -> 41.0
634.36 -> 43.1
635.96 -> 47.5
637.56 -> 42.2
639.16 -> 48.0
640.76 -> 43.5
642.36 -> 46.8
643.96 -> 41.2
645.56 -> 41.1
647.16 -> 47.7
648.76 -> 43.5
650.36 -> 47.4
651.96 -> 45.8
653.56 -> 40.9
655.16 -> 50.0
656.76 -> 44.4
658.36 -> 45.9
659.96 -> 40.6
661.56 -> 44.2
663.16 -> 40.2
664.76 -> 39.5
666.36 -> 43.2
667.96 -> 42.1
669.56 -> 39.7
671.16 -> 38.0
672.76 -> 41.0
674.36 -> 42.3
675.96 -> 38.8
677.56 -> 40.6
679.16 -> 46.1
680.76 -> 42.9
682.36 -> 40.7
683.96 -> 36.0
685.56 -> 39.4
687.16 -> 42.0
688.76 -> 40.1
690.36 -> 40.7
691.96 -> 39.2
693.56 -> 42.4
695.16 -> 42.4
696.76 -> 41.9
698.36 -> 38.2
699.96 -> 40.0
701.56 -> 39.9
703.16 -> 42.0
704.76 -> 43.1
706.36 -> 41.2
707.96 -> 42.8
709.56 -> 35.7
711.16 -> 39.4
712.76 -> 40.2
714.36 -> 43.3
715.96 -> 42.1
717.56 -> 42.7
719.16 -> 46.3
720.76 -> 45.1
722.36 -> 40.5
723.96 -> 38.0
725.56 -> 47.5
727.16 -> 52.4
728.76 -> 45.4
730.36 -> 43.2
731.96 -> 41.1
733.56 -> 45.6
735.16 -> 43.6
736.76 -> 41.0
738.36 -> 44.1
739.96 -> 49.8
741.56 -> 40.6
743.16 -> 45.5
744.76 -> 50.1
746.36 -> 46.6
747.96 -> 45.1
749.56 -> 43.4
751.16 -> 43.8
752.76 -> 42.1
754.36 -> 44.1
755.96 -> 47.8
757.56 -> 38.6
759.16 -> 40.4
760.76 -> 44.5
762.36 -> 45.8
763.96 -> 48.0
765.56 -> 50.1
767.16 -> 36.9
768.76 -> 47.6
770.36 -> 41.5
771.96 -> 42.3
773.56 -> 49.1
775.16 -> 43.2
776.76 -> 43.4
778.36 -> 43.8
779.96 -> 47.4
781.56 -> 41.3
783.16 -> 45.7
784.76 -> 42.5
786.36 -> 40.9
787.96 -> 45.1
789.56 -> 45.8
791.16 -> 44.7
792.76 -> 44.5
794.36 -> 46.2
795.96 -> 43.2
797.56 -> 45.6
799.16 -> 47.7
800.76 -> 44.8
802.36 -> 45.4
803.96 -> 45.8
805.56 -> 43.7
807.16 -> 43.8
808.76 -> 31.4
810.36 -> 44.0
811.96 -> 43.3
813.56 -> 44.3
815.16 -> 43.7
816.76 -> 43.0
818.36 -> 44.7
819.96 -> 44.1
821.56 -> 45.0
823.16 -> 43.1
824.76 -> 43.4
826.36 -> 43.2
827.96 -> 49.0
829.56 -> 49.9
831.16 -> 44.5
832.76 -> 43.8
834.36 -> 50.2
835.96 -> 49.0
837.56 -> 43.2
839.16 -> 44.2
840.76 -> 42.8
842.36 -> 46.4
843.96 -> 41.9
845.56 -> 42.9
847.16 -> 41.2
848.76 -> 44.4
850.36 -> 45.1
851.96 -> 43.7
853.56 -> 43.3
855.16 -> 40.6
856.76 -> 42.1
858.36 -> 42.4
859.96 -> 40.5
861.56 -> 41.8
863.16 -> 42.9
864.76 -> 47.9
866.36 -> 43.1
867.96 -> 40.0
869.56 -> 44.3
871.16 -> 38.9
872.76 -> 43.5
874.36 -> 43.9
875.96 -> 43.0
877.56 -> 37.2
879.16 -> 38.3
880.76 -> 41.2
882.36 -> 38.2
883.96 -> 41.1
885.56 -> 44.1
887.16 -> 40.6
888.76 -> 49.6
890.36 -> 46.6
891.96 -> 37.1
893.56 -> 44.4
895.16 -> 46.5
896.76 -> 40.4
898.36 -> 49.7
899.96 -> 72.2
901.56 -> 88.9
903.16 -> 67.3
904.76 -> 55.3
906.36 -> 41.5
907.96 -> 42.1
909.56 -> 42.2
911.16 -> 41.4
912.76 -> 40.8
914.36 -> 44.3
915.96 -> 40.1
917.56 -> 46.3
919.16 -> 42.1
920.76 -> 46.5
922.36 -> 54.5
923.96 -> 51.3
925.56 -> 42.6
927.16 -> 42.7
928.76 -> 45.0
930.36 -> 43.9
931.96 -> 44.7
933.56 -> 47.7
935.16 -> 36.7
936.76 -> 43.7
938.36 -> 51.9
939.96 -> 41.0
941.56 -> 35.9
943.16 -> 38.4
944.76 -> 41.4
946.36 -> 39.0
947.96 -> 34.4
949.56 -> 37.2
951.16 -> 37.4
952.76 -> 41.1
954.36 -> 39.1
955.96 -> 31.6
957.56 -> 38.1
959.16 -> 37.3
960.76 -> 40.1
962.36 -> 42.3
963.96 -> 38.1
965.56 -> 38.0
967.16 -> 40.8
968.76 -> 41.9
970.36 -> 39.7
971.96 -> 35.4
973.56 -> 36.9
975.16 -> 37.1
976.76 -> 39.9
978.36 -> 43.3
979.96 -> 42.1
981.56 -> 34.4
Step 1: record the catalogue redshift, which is 0.37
